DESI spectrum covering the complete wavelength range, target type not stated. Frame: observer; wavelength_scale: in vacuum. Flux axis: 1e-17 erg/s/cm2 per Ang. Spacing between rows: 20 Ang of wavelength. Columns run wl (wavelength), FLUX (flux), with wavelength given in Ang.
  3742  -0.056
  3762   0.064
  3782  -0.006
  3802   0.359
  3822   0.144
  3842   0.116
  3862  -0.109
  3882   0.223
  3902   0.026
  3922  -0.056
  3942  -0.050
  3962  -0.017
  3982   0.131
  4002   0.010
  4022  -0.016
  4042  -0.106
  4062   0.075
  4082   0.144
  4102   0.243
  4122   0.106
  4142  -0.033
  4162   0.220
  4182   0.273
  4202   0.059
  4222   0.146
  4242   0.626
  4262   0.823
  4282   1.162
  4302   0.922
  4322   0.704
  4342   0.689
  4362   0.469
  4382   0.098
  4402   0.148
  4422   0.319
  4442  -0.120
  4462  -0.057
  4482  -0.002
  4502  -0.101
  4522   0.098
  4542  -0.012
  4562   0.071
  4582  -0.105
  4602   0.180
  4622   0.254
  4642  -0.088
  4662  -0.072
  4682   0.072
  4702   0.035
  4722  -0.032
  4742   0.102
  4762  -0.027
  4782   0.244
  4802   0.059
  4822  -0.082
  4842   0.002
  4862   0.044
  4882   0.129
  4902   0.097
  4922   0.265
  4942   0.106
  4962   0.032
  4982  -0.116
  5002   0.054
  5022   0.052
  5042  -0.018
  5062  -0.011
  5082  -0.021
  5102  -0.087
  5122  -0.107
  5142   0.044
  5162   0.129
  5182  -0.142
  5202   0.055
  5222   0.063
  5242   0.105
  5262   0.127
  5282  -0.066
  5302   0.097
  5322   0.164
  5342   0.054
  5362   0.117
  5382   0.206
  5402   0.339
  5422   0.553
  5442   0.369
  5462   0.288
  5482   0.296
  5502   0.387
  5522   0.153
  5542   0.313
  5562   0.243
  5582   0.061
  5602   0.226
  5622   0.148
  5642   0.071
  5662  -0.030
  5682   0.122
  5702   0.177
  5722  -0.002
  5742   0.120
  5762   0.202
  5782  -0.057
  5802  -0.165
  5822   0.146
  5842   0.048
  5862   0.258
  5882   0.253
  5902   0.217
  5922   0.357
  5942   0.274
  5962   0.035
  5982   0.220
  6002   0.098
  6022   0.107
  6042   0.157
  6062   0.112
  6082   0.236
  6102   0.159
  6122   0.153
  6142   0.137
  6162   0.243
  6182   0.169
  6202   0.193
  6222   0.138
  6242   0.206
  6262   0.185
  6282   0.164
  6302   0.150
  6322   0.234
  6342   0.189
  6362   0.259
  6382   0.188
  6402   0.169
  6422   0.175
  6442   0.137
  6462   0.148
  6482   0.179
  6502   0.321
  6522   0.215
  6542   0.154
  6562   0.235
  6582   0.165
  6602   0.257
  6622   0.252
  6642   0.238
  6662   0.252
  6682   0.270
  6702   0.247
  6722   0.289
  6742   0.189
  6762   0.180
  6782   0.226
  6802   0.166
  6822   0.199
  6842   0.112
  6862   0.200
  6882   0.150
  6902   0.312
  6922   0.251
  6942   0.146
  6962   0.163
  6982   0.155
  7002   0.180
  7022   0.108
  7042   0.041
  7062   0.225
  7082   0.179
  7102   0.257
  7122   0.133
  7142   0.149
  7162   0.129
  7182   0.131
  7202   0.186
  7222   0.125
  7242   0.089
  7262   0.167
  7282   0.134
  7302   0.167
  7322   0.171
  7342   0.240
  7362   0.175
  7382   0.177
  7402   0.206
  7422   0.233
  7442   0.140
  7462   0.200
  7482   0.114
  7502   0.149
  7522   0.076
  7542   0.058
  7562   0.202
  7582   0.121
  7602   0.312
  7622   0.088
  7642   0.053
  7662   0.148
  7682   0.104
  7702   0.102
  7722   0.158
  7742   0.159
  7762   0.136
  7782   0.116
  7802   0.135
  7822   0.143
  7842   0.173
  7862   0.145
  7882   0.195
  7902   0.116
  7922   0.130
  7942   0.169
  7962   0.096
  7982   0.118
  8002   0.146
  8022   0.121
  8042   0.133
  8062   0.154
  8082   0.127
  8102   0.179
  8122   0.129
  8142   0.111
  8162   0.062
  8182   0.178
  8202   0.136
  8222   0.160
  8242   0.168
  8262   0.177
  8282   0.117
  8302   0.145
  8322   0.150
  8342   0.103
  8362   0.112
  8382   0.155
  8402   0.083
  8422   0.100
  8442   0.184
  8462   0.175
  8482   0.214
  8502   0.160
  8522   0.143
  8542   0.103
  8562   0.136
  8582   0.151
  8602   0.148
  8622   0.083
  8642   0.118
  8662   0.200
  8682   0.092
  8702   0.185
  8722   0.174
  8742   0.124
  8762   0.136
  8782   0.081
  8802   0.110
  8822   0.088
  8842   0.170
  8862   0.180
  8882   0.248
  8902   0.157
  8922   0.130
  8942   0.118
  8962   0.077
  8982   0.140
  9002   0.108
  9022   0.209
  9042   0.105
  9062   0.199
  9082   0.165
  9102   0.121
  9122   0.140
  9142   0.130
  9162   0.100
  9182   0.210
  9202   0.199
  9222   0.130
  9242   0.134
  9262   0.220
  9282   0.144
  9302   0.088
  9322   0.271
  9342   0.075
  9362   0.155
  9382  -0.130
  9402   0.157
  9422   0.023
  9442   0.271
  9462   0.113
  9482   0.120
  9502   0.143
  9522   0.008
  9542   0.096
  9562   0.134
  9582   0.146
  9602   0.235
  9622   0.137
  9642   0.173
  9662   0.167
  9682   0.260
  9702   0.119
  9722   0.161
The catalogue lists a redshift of 2.51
